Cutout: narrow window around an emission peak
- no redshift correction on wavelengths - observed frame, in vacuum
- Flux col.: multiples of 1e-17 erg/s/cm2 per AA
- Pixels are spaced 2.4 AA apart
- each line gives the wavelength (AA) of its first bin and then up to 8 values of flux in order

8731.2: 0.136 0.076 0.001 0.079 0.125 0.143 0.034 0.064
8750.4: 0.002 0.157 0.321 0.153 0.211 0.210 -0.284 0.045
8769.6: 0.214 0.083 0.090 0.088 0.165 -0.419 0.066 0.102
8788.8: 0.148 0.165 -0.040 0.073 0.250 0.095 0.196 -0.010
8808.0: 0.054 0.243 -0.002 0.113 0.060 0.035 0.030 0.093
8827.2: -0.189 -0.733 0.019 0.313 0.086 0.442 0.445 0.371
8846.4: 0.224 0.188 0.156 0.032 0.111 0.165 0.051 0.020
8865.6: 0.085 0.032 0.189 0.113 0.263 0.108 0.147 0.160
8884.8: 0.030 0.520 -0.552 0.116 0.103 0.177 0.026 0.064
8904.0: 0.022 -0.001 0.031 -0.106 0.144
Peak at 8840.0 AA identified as [O III] 5007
